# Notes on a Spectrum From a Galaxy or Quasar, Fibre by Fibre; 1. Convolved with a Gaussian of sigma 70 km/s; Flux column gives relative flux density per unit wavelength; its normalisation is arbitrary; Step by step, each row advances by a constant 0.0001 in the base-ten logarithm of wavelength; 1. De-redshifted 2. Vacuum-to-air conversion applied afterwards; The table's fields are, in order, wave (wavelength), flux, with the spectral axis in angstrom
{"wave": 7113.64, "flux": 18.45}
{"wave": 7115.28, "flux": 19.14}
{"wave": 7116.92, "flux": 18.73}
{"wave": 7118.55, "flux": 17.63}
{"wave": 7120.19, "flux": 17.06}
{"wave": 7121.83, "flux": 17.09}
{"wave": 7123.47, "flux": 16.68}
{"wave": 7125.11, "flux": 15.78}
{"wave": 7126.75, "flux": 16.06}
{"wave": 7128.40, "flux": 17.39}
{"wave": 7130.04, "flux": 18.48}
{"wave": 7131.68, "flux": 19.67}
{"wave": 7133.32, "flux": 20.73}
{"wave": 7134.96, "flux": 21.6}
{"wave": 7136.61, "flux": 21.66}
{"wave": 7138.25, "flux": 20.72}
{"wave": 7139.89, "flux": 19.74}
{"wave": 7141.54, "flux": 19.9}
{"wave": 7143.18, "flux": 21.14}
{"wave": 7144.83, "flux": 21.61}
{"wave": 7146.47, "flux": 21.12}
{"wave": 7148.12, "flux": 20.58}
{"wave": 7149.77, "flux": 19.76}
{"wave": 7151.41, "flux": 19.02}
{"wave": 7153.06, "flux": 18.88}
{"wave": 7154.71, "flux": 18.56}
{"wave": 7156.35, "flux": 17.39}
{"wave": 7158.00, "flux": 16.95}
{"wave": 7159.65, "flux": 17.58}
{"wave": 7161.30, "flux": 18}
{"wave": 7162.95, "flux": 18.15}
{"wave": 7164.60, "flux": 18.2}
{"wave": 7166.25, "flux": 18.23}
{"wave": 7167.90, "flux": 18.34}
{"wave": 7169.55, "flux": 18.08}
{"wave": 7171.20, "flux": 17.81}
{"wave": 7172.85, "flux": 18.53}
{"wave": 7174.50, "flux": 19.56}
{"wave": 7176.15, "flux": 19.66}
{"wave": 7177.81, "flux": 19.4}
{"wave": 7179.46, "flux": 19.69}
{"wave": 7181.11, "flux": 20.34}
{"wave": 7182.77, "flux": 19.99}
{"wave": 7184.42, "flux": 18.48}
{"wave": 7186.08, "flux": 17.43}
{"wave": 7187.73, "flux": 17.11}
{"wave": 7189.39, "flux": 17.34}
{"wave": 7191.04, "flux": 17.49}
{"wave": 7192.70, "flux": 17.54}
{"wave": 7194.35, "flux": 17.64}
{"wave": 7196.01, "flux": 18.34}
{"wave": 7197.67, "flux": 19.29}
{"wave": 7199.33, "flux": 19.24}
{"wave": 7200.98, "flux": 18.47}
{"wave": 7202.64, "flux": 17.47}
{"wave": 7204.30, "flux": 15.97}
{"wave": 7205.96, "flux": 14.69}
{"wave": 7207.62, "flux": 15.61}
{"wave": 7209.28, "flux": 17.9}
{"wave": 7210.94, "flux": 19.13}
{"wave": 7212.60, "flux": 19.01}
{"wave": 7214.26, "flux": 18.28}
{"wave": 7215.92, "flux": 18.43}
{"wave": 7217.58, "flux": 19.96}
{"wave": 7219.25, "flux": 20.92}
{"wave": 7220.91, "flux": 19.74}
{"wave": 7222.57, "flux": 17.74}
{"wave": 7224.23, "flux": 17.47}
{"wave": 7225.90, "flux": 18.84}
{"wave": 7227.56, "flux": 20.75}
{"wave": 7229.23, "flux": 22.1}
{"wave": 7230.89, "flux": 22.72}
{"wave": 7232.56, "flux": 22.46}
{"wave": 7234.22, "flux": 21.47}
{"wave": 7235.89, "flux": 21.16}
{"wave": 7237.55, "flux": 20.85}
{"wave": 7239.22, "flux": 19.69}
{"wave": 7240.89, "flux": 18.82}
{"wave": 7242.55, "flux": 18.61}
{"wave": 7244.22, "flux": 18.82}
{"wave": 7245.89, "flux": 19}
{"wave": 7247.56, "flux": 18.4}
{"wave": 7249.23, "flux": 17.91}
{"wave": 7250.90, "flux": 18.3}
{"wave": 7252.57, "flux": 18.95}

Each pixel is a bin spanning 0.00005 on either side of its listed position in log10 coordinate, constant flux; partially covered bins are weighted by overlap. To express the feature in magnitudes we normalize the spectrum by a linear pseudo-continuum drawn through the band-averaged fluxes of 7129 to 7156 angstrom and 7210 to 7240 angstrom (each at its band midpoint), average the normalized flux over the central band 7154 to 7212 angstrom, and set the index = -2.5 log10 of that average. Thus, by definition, 0.11 mag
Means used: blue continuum 20.1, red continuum 20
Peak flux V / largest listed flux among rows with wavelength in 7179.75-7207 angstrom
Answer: 20.34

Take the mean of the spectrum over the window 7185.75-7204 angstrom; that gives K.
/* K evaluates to 17.9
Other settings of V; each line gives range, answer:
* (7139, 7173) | 21.61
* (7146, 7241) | 22.72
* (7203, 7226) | 20.92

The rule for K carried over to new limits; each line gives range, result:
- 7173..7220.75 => 18.4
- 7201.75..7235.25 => 19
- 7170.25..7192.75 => 18.6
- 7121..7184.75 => 19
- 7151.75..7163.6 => 18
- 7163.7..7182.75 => 18.9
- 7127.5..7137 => 19.8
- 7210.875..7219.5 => 19.2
